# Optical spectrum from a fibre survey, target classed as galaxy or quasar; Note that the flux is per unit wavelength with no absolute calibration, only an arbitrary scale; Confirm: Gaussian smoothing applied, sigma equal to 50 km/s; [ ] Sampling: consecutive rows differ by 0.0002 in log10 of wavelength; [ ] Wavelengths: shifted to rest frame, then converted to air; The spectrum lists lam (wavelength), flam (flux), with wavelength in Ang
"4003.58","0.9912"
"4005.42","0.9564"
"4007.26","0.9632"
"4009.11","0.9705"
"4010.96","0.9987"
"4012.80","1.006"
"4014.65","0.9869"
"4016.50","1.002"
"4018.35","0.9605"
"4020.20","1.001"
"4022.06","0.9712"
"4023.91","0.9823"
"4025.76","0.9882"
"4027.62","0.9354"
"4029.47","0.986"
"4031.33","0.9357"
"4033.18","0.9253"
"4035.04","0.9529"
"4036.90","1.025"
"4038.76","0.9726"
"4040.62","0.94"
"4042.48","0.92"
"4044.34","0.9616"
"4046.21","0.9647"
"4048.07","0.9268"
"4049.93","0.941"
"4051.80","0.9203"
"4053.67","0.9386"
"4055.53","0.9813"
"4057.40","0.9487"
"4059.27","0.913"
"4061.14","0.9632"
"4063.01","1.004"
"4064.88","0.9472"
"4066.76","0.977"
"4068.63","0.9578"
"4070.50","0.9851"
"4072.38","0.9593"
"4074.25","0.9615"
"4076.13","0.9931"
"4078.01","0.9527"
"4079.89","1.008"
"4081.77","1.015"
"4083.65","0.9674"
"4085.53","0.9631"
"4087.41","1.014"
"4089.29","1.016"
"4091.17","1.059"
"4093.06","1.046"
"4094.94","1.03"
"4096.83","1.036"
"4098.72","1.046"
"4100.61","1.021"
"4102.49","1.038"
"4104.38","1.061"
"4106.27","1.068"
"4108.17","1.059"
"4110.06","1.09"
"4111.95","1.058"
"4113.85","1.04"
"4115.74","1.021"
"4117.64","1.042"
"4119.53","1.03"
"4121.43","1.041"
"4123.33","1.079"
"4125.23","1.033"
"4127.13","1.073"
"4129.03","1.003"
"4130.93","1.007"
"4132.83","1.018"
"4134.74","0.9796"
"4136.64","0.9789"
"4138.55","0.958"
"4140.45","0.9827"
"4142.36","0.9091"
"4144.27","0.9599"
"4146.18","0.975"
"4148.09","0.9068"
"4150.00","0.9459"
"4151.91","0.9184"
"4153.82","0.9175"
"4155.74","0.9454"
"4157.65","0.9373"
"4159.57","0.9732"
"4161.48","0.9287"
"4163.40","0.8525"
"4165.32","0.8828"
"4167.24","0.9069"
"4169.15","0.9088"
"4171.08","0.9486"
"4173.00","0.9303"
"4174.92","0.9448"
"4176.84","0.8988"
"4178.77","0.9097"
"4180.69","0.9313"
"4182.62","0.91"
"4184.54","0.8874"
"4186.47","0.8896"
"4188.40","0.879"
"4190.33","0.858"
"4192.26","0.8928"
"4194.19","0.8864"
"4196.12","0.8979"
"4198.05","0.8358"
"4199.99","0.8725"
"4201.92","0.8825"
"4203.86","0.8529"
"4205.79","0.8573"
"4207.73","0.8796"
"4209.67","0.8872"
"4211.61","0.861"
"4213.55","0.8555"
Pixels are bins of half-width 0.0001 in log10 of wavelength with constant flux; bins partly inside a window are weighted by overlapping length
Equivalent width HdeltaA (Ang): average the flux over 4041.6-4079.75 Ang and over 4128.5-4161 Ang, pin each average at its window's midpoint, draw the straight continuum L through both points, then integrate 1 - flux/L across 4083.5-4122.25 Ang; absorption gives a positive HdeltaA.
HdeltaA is -3.2 Ang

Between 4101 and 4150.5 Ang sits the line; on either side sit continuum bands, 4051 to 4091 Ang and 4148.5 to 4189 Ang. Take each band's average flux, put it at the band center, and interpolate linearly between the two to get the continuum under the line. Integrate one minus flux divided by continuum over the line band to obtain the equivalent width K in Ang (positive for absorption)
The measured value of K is -3.8 Ang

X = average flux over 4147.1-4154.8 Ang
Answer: 0.922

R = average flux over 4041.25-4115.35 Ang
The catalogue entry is 0.994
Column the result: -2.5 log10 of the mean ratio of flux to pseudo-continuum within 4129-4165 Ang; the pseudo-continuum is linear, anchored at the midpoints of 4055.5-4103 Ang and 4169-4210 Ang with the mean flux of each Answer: -0.02 mag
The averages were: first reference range 0.992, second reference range 0.892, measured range 0.95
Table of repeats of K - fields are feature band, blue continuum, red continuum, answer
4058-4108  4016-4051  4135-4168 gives -2.6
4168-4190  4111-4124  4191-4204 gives 0.1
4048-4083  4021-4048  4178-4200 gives -0.7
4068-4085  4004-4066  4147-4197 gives -0.5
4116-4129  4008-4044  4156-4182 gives -1.5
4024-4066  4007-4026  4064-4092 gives 1.3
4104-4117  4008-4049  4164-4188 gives -1.7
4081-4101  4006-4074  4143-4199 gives -1.6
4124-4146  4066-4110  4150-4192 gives -0.8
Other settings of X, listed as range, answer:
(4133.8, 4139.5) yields 0.973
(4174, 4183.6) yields 0.919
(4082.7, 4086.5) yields 0.967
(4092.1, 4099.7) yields 1.04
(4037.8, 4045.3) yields 0.948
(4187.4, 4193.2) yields 0.876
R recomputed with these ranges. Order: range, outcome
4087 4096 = 1.03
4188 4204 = 0.874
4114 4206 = 0.94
